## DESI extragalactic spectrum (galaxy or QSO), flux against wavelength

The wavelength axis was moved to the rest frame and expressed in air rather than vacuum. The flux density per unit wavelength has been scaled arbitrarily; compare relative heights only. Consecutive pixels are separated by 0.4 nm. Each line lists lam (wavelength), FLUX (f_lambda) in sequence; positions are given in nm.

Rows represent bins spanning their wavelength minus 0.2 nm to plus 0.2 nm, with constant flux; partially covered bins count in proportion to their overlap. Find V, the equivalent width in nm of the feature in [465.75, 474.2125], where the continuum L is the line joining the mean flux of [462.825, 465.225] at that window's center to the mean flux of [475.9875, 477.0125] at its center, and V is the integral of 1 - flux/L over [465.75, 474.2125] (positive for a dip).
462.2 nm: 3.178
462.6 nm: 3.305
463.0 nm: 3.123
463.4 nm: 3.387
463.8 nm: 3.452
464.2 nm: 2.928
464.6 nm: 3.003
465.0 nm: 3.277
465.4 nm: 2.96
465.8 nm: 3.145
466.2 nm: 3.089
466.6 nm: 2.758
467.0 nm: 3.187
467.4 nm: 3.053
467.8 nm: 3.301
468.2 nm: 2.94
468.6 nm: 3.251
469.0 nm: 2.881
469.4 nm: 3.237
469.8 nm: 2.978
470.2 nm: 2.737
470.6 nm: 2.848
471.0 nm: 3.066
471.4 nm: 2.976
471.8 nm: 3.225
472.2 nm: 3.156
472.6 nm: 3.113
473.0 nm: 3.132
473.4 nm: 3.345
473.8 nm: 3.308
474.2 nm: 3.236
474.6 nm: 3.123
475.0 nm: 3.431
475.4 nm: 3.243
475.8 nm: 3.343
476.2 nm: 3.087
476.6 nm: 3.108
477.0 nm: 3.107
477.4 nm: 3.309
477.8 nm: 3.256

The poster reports 0.17 nm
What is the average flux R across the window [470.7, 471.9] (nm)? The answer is 3.06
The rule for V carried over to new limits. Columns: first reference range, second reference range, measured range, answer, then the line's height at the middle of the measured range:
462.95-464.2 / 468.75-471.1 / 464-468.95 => 0.100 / 3.13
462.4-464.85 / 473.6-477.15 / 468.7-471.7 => 0.219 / 3.21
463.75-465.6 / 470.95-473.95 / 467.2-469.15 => 0.024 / 3.13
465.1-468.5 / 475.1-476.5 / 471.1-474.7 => 0.000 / 3.18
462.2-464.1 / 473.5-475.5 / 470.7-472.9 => 0.120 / 3.28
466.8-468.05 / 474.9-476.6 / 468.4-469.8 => 0.037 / 3.19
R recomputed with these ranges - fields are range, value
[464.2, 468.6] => 3.07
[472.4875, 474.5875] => 3.22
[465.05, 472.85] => 3.05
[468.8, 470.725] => 2.94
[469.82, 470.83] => 2.83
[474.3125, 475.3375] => 3.27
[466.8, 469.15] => 3.11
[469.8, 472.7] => 3.01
